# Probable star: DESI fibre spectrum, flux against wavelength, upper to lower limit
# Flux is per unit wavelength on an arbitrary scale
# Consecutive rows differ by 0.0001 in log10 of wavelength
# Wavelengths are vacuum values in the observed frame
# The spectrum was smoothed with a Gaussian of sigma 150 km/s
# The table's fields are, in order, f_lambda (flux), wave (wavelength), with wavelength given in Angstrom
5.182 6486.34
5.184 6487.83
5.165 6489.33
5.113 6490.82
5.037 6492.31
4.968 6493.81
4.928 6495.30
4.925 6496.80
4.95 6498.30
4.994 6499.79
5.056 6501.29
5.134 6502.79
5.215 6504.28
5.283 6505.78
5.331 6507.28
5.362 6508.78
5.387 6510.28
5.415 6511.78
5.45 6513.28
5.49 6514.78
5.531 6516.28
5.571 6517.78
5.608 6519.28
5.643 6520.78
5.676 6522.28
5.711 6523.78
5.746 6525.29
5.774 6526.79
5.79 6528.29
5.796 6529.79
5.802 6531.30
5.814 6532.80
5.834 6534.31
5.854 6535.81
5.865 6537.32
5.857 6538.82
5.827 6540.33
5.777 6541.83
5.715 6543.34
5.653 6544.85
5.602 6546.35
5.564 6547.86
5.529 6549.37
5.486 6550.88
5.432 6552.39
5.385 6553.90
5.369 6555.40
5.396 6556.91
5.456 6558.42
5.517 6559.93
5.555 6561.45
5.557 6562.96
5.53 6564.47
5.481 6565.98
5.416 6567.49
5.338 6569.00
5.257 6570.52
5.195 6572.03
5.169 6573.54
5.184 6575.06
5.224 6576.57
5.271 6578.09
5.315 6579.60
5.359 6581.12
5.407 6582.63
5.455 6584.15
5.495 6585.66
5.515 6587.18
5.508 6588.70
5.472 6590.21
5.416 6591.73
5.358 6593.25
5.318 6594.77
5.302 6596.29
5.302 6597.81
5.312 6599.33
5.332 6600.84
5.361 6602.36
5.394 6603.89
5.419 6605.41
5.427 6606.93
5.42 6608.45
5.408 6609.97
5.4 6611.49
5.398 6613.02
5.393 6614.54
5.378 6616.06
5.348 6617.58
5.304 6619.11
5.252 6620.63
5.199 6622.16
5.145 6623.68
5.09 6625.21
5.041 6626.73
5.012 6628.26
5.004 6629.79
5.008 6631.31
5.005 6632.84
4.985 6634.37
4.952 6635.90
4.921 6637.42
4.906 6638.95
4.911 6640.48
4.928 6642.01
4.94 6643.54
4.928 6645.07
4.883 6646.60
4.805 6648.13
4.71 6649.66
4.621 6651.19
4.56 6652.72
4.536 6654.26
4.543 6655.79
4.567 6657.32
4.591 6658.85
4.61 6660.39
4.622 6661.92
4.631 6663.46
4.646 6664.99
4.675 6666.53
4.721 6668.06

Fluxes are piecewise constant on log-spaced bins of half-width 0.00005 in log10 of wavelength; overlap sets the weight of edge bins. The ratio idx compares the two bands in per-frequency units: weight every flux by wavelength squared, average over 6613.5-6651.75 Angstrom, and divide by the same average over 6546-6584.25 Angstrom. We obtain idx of 0.95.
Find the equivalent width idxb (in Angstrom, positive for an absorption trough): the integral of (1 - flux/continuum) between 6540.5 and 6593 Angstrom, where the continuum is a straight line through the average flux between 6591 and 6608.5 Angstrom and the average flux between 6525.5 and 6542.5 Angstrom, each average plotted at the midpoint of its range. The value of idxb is 1.4 Angstrom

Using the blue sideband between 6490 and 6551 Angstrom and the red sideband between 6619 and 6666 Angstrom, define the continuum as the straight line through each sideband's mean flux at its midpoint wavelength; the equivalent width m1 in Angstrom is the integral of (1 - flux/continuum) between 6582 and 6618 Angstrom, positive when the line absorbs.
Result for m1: -2.3 Angstrom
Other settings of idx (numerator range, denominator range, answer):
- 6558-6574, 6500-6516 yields 1.04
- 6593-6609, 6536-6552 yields 0.96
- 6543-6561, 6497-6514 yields 1.07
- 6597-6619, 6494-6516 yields 1.06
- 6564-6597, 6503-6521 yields 1.01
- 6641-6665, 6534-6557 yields 0.86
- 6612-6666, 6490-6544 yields 0.93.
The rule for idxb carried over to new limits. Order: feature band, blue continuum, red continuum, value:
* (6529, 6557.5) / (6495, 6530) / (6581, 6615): -1.4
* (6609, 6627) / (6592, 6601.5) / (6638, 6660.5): -0.7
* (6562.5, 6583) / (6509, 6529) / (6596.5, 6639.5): 0.2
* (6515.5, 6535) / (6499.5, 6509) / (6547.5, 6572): -1.6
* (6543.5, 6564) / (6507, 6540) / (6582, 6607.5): 0.2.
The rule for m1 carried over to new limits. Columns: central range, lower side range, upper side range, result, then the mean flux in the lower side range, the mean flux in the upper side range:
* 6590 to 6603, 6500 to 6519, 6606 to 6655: -0.5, 5.35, 5.06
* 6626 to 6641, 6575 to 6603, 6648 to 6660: -0.4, 5.37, 4.61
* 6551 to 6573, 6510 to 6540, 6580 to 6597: 0.4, 5.69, 5.42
